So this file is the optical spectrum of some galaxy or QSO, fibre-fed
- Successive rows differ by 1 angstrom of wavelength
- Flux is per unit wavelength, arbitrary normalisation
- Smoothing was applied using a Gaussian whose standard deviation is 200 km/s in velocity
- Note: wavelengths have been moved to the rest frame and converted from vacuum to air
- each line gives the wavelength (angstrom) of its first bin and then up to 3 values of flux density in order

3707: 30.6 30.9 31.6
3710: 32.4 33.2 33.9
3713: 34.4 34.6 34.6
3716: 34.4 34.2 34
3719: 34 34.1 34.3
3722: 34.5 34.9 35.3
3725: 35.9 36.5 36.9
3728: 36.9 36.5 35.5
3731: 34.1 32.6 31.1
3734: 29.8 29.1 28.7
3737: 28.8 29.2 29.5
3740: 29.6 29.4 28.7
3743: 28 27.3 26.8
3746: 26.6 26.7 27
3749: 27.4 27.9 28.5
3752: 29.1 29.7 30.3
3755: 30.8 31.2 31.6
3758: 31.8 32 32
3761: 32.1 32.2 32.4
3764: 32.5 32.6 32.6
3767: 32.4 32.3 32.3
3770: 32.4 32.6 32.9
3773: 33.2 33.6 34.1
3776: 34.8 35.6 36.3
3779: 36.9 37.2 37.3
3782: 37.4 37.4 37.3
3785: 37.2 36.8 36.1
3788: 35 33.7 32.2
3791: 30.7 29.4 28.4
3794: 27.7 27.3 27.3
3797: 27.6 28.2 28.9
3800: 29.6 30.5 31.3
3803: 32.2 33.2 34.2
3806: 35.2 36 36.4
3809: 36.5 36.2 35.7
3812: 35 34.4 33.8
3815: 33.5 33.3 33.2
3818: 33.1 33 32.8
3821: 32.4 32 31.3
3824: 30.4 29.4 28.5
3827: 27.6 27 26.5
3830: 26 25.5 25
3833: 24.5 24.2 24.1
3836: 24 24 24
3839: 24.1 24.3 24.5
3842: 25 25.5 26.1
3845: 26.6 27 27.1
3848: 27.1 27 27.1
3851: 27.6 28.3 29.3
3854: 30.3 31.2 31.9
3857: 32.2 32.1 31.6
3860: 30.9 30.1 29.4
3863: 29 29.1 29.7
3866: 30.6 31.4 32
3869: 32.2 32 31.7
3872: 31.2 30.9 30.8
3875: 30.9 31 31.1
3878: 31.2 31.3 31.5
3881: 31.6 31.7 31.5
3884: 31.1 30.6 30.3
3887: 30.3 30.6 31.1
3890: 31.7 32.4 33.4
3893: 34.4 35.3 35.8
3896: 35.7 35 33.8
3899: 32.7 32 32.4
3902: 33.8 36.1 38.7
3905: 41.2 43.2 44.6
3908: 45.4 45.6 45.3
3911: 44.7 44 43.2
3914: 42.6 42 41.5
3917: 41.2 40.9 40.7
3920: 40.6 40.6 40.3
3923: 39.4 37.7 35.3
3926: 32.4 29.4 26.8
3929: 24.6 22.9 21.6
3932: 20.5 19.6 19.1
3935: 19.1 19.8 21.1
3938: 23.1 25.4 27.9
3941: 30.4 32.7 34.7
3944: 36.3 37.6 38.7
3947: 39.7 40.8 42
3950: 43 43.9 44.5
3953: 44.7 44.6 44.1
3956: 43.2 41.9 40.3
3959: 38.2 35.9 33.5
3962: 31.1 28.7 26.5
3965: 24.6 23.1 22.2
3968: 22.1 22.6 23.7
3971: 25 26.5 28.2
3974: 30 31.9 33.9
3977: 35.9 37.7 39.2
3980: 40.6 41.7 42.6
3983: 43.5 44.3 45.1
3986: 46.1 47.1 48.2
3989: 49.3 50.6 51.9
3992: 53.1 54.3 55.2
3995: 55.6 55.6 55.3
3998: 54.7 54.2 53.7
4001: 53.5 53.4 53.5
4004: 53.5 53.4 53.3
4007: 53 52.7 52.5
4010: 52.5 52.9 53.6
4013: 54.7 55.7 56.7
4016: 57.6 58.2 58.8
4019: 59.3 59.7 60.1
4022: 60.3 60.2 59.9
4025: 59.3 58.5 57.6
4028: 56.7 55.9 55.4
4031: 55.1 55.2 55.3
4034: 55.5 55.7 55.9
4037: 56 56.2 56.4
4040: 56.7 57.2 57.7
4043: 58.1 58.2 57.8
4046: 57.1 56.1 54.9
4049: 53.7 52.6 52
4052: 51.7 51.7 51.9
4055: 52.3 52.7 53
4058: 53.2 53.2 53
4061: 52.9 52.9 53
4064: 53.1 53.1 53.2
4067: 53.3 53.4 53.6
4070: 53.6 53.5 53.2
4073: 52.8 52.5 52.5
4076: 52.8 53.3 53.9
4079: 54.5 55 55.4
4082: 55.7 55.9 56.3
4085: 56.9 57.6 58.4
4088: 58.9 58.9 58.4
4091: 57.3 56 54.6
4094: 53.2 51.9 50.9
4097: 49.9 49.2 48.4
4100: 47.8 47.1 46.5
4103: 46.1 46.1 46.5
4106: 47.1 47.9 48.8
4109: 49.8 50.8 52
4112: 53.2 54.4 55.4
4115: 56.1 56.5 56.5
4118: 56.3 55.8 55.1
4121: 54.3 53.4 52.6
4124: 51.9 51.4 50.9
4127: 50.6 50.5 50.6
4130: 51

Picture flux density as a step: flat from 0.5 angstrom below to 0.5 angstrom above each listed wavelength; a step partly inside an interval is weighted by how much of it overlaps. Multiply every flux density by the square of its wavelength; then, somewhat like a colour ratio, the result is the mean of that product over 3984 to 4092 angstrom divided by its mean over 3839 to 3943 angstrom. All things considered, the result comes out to 1.84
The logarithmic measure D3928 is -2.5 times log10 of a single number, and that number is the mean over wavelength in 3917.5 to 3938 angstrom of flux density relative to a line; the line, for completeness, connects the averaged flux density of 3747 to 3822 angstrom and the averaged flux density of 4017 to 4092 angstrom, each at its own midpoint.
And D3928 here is 0.45 mag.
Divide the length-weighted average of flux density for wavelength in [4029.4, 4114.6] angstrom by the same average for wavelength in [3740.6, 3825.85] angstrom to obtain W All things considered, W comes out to 1.67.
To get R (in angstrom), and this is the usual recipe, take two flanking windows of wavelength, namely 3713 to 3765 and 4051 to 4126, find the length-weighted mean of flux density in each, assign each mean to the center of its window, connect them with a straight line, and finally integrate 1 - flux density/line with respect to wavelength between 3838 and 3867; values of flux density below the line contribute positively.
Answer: 7.7 angstrom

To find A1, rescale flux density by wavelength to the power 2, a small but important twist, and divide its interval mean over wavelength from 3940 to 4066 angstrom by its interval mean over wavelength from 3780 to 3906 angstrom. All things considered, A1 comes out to 1.67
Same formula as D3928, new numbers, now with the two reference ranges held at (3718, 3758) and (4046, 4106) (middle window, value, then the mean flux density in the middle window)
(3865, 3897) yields 0.26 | 31.9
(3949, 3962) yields 0.10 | 41.1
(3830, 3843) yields 0.46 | 24.5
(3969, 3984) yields 0.34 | 34.3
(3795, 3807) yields 0.15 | 30.8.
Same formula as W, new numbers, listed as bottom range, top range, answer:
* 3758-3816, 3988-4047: 1.67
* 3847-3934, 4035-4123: 1.61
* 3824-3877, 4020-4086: 1.95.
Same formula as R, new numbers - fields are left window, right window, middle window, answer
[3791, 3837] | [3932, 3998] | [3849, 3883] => 2.1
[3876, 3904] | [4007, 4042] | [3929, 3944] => 6.0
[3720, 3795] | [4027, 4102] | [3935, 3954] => 4.6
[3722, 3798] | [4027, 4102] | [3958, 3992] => 8.6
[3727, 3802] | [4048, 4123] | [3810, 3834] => 3.3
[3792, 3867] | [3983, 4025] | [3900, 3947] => 8.7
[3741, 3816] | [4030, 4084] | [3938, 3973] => 9.3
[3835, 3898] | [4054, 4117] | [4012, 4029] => -4.4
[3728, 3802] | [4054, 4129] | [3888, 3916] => 1.8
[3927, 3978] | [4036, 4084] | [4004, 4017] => -3.1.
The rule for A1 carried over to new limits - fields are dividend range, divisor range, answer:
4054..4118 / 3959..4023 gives 1.23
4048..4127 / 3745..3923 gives 1.86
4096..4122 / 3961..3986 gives 1.69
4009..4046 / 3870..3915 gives 1.73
